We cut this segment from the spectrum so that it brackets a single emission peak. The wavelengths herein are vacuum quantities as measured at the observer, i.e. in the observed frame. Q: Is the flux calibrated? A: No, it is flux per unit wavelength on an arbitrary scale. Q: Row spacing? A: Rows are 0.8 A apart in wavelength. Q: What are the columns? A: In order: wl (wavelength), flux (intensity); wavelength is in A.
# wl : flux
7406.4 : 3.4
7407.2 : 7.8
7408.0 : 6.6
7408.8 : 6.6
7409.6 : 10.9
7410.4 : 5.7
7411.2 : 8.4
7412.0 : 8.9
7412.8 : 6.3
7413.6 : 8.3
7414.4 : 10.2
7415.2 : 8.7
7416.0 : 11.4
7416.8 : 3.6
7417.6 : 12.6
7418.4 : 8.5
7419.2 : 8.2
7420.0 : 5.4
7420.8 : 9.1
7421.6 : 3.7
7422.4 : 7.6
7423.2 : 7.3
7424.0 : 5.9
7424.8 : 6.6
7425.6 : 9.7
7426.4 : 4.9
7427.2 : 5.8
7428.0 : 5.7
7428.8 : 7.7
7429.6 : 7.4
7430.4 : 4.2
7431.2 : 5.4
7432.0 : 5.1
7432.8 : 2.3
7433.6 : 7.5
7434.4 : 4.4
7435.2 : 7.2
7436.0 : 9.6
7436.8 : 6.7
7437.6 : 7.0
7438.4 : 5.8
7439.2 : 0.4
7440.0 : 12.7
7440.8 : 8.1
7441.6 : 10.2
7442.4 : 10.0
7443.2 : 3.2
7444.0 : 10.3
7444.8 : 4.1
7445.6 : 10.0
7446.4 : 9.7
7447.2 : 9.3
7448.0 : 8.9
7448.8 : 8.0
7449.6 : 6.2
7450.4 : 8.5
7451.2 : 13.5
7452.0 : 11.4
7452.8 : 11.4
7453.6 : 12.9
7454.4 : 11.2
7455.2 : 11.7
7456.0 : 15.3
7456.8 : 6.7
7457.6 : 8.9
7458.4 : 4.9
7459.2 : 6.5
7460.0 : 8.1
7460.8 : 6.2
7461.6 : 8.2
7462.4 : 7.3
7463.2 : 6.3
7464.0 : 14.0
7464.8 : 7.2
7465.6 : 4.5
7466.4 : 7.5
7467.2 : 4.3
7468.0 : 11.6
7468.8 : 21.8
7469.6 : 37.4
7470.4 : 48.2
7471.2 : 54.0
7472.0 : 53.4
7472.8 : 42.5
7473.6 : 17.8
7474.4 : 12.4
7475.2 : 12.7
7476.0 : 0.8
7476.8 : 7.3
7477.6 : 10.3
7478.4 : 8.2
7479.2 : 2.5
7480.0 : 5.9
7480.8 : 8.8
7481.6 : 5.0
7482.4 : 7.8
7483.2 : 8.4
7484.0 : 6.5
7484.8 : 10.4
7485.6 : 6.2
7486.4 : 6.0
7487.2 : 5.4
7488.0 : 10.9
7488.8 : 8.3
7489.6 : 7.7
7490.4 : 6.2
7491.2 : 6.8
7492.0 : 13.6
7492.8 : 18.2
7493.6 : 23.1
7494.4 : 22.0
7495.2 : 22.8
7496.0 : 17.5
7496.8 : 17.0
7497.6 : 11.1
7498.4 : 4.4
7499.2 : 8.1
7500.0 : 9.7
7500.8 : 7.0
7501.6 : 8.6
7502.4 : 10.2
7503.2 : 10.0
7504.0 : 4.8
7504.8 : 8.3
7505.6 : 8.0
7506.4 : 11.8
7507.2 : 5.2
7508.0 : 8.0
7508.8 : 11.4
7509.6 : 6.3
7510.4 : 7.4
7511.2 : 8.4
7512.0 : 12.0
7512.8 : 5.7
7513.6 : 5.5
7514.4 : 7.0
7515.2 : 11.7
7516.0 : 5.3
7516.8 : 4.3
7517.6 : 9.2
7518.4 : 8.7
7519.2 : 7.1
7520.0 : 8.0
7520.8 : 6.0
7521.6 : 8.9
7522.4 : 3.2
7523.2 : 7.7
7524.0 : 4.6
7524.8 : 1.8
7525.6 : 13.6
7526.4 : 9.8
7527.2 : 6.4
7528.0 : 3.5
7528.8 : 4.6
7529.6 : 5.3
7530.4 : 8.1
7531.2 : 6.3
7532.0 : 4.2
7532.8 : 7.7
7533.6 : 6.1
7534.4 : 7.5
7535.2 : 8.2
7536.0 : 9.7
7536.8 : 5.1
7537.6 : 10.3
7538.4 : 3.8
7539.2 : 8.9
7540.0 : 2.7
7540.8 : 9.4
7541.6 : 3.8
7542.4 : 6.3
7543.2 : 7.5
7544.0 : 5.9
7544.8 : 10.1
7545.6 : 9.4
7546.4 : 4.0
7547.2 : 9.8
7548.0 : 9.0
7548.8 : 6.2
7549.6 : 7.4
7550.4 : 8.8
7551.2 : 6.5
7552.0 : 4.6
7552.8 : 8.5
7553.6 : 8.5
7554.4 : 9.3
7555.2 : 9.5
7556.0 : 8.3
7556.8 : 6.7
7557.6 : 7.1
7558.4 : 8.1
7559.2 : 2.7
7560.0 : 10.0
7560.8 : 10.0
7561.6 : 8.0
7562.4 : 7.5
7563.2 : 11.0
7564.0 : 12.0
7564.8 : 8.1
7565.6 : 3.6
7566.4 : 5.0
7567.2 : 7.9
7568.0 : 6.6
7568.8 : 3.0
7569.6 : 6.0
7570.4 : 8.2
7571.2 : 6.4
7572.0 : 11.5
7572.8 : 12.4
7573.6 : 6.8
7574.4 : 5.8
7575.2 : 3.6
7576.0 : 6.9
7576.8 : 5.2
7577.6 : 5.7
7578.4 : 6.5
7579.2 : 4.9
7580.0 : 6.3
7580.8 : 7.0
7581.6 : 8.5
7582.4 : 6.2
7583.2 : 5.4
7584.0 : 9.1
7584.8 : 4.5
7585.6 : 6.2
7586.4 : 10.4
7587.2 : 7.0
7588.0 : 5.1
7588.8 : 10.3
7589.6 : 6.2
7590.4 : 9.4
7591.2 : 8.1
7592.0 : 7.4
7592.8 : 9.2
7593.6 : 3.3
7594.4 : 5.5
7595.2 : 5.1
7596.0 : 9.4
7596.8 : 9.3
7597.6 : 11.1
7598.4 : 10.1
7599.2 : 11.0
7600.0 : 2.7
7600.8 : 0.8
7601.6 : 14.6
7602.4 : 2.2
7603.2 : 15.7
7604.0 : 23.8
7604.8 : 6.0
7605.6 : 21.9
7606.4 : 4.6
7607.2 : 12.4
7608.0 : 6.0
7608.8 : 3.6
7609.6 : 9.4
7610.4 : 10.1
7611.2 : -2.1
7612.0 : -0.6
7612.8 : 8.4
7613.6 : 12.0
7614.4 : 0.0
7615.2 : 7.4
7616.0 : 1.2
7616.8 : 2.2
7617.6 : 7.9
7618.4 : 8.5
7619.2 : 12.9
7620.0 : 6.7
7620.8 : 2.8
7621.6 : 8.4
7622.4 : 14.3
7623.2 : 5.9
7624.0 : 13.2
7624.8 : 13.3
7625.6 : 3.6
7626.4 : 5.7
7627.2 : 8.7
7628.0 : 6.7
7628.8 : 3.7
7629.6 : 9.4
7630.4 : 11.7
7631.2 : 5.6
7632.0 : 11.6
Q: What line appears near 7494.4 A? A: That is [N II]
